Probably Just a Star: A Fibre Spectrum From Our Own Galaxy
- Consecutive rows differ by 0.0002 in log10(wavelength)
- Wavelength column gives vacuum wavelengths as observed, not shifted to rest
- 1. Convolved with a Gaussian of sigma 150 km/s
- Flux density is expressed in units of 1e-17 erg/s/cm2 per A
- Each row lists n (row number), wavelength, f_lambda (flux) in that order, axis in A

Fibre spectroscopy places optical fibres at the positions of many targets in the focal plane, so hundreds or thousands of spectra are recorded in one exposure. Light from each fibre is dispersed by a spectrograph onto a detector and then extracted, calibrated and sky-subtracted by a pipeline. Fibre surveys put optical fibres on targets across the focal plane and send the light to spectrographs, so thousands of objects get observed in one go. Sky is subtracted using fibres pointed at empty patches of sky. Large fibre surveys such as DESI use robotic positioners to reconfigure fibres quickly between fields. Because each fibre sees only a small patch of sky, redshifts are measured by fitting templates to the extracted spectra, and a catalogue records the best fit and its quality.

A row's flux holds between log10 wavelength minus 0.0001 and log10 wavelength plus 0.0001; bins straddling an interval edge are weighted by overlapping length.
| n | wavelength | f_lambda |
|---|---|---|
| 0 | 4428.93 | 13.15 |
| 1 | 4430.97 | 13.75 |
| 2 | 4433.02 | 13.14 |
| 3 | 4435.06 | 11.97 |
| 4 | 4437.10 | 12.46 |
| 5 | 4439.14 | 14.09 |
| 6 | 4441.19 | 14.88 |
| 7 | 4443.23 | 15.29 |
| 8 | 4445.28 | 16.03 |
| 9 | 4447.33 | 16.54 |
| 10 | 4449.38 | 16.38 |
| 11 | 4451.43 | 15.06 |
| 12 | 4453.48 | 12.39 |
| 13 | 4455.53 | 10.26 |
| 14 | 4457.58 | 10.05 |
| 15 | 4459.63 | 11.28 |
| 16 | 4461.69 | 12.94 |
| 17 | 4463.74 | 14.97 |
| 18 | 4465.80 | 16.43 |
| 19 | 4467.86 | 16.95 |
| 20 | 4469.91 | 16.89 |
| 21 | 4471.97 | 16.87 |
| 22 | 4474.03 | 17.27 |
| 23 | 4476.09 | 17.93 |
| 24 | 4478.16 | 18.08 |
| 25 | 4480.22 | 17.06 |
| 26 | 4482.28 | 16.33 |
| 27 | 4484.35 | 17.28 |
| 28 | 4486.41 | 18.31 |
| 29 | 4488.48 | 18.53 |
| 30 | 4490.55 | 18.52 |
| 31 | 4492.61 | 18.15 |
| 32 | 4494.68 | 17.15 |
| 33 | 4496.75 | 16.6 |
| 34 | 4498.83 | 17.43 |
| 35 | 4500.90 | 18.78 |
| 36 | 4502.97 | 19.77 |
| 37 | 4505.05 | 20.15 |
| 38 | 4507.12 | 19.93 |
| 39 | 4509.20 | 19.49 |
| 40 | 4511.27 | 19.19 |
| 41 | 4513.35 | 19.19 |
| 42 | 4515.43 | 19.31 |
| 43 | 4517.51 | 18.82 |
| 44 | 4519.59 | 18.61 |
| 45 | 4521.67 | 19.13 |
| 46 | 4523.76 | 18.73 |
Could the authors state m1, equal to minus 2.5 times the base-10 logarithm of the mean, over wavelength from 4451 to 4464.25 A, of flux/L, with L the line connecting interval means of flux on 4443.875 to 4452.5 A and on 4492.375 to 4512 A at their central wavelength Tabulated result 0.32 mag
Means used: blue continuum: 15.9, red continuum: 18.7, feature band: 12.2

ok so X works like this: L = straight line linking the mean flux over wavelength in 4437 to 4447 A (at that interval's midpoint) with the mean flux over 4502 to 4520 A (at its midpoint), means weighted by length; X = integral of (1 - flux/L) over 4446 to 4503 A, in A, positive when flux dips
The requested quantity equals 2.98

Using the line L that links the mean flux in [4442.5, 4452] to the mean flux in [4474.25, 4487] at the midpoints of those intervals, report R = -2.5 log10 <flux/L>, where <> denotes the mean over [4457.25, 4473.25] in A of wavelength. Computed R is 0.136 mag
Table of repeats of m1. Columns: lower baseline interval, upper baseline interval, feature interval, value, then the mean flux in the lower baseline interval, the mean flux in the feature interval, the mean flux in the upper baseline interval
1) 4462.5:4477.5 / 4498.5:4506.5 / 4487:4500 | 0.05 mag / 16.7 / 17.8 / 19.2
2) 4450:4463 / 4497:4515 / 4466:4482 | -0.18 mag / 12.2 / 17.2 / 19.1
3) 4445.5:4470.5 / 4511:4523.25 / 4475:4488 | -0.09 mag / 14.2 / 17.5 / 19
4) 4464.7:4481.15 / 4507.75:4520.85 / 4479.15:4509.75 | 0.00 mag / 17.2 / 18.2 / 19.1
